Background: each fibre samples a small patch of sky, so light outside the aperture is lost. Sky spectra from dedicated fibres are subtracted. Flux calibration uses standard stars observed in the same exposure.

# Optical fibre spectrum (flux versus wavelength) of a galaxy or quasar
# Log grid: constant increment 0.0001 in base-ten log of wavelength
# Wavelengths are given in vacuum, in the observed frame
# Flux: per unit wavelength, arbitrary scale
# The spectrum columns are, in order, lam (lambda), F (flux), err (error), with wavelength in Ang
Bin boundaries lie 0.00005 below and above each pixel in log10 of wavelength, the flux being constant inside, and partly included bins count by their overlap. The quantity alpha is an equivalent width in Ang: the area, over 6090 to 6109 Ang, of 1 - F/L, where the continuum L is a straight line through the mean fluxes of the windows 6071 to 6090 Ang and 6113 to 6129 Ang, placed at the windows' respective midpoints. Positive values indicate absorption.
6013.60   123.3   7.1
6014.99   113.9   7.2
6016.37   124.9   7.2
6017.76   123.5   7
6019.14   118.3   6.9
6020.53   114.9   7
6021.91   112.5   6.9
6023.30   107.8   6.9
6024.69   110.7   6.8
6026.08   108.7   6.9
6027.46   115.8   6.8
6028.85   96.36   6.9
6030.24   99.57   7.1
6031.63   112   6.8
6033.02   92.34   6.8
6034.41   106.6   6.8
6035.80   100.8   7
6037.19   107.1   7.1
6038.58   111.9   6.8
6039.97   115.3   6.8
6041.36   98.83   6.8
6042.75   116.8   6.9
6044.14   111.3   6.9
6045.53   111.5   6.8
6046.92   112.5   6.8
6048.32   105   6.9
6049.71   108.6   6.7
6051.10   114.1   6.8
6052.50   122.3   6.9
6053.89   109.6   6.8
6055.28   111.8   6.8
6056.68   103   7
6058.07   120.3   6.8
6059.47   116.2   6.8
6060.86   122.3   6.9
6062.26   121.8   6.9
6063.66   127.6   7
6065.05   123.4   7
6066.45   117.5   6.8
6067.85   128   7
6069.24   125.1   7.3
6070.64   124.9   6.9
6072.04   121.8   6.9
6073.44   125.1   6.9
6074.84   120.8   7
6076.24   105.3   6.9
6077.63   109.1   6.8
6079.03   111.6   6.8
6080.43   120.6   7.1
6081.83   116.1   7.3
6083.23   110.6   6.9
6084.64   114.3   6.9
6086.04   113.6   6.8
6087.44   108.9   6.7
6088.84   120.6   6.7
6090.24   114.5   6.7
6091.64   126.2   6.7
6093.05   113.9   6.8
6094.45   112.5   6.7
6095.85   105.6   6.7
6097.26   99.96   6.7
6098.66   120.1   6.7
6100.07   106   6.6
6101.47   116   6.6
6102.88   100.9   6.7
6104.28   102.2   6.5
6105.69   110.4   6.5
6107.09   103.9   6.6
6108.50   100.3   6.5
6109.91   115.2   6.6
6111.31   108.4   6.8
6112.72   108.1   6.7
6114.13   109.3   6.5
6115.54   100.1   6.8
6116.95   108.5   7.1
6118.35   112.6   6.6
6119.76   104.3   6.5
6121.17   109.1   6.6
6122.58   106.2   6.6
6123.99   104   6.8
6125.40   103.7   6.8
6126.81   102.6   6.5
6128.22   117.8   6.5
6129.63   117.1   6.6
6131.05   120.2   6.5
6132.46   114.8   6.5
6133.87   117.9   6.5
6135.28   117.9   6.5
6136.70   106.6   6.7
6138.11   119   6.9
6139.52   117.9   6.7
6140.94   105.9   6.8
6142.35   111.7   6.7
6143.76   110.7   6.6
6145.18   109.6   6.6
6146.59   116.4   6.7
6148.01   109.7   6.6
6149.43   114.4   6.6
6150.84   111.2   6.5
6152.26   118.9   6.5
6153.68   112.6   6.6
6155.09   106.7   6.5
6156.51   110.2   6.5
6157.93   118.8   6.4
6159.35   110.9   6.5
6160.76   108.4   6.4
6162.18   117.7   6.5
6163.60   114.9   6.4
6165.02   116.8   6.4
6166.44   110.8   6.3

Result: 0.4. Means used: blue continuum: 115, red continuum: 107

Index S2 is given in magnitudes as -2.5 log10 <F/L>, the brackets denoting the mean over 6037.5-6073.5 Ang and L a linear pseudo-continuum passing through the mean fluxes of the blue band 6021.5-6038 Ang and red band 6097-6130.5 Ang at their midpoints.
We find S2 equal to -0.10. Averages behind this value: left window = 106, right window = 108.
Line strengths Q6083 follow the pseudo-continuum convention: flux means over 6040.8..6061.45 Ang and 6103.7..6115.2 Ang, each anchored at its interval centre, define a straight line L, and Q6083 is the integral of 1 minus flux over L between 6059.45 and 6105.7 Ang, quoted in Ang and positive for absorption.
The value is -2.6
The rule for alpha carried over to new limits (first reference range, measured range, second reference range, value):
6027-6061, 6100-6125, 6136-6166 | 1.0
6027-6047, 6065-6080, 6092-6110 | -1.6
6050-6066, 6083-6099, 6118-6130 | -0.1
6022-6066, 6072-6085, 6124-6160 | -0.4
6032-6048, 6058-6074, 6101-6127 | -2.3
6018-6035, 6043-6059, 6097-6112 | -0.6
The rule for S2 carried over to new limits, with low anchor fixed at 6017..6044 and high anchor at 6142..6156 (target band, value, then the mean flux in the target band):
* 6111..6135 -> 0.02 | 110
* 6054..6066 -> -0.08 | 118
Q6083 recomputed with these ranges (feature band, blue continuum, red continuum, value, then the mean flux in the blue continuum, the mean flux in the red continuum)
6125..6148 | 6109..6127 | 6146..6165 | -0.6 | 107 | 113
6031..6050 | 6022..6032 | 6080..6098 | 0.1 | 107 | 114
